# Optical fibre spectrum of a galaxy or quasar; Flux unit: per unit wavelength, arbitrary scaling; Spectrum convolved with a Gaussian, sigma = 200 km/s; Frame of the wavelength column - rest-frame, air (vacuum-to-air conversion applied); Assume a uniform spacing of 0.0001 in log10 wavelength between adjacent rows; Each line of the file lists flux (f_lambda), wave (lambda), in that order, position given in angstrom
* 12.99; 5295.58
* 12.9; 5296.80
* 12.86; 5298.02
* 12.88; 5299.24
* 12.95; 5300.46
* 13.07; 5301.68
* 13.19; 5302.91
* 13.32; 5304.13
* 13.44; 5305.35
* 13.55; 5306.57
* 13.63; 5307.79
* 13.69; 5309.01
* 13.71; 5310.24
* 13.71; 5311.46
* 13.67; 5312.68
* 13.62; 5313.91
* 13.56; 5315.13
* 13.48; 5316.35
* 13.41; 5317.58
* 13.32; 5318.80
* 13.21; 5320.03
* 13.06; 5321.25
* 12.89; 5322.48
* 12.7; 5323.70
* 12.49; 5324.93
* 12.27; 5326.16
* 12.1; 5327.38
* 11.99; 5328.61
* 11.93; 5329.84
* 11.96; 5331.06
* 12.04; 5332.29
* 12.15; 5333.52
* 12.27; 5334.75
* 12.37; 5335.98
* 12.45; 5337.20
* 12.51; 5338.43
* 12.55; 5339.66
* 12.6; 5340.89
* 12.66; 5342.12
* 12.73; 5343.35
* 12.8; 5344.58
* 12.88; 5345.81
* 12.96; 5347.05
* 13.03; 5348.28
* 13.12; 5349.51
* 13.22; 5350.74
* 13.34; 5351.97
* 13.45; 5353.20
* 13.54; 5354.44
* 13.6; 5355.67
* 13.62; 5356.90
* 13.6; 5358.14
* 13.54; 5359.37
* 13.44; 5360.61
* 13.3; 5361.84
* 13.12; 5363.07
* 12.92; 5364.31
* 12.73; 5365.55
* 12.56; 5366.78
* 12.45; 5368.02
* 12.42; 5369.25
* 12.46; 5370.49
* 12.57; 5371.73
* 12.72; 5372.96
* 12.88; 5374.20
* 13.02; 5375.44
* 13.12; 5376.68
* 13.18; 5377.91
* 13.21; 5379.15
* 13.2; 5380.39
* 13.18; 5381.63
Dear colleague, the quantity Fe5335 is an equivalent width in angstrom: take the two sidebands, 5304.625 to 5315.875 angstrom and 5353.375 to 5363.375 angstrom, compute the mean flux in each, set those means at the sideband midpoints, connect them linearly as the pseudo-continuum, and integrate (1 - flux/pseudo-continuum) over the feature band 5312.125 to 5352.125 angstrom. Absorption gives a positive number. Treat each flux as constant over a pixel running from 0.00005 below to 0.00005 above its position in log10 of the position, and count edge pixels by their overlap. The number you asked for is 2.4 angstrom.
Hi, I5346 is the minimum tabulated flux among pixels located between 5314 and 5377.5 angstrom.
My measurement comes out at 11.93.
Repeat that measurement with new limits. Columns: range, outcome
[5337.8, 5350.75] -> 12.51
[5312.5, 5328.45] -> 12.1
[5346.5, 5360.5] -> 12.96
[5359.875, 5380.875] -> 12.42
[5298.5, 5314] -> 12.88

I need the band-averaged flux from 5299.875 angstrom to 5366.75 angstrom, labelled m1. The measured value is 13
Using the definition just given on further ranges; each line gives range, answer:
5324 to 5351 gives 12.5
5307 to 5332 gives 13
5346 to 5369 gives 13.2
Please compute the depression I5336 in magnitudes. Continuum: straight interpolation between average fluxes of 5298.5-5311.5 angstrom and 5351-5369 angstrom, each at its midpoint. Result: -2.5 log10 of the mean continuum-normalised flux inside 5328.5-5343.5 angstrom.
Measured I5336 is 0.08 mag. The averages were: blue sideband 13.4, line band 12.3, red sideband 13.2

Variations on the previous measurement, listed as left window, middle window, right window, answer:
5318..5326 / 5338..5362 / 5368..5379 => -0.023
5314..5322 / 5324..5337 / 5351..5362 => 0.103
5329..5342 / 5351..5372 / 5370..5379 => -0.036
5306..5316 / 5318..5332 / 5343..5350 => 0.069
